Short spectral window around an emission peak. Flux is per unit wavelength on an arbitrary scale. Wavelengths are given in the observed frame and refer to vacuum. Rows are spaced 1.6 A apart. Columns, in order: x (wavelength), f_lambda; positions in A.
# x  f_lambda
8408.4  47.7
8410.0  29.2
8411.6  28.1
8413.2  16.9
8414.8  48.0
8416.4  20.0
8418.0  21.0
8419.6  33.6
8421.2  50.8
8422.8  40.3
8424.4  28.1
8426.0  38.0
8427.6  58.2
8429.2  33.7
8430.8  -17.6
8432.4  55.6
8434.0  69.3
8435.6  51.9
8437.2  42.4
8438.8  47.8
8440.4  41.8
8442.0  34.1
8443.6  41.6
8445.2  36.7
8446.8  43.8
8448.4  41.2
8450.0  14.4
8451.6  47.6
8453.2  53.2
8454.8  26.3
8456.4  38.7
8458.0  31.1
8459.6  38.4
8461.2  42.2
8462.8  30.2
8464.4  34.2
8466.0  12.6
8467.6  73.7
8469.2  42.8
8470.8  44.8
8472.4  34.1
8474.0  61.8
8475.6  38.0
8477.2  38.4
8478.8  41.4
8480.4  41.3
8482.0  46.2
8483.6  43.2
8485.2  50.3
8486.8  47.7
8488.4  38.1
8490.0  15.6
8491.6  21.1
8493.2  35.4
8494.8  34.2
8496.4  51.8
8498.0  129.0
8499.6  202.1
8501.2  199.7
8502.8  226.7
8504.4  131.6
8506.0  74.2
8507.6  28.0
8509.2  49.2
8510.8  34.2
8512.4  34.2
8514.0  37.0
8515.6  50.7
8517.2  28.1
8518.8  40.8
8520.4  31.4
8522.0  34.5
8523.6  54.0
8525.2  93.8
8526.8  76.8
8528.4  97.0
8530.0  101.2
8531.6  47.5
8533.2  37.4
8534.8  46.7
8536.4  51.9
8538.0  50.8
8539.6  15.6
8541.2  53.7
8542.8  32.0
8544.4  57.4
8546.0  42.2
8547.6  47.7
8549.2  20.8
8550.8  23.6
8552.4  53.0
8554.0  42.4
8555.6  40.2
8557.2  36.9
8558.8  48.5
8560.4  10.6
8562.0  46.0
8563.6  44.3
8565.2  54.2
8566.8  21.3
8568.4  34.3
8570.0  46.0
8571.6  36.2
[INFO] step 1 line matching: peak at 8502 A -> H-alpha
